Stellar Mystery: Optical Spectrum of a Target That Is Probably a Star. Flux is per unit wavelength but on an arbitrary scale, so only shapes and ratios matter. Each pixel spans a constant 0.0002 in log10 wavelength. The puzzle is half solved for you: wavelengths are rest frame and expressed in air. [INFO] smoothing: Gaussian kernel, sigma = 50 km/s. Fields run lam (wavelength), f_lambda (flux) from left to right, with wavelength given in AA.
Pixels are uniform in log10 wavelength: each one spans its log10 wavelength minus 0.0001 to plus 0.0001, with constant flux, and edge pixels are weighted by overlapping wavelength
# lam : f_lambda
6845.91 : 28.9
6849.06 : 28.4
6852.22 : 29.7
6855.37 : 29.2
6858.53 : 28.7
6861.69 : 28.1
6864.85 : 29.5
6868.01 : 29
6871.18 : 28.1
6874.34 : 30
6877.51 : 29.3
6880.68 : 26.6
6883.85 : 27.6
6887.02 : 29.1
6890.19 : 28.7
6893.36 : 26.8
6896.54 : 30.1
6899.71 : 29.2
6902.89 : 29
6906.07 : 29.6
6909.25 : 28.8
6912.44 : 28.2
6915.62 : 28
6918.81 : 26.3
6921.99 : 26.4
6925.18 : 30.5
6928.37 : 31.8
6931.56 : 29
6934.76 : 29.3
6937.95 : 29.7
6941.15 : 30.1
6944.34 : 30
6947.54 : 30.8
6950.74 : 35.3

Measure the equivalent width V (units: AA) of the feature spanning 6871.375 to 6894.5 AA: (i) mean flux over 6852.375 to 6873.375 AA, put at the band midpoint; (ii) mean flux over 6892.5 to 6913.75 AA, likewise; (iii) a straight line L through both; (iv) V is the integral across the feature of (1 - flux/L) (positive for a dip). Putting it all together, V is 0.4 AA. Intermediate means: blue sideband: 28.9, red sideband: 28.9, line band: 28.3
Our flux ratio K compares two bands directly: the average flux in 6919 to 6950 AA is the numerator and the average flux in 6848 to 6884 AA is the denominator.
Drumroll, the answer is 1.0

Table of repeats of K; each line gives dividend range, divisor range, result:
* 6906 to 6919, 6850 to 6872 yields 0.98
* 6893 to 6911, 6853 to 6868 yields 1.00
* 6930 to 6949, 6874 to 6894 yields 1.05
